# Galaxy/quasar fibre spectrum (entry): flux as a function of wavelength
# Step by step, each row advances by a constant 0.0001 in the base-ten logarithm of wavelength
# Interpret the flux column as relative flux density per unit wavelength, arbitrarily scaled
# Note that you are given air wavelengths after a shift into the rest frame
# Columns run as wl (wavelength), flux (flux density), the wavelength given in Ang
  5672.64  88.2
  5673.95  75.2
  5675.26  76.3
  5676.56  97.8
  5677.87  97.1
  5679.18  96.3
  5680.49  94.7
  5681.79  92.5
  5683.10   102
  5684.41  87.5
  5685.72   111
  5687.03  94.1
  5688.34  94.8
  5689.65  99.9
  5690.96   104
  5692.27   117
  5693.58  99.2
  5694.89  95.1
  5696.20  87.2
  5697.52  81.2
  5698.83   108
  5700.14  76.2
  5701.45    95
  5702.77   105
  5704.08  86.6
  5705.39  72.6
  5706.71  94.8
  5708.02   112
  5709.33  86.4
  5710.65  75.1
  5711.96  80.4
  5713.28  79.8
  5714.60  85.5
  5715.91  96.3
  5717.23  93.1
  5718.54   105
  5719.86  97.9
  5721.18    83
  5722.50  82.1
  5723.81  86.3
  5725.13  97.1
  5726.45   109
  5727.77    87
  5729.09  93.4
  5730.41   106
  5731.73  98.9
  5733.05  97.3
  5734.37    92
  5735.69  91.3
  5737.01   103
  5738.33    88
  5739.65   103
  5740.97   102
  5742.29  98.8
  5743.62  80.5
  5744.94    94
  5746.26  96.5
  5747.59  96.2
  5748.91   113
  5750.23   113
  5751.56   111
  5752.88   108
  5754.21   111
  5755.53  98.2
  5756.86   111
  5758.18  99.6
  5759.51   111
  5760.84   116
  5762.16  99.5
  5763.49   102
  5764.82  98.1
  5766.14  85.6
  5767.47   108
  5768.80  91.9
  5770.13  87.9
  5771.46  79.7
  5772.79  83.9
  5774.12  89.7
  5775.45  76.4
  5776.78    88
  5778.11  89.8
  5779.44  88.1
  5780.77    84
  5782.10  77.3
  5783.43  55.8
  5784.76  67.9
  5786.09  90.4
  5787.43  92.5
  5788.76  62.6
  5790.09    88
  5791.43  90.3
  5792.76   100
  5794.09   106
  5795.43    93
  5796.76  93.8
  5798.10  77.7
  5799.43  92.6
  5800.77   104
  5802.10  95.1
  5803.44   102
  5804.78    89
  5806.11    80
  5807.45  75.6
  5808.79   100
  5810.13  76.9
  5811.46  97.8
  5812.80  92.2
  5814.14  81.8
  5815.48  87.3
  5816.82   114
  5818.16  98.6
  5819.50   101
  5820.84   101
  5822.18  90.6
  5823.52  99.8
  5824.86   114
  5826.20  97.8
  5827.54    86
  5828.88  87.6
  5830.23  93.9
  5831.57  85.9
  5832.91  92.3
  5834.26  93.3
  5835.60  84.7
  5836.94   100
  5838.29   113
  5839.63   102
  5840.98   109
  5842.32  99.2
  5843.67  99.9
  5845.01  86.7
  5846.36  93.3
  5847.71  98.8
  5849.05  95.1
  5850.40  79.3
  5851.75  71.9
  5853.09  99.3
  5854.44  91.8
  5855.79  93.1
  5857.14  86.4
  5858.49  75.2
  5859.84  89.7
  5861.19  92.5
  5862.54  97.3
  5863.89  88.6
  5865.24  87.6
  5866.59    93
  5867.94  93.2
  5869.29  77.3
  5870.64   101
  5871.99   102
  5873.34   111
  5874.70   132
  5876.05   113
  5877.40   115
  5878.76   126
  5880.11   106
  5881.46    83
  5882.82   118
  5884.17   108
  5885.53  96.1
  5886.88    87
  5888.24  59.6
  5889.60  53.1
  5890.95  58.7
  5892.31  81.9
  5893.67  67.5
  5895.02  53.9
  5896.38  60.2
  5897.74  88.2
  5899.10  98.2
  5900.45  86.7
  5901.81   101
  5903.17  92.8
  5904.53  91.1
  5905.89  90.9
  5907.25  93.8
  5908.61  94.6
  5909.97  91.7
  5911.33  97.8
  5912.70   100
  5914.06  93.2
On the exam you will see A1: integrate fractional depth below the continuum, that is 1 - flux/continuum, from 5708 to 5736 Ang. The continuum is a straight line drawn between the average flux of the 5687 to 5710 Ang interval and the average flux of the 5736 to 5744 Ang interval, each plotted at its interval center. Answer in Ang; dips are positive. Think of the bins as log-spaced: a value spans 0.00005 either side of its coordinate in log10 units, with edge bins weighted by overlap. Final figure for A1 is 1.1 Ang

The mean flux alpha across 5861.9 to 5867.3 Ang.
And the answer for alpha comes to 91.6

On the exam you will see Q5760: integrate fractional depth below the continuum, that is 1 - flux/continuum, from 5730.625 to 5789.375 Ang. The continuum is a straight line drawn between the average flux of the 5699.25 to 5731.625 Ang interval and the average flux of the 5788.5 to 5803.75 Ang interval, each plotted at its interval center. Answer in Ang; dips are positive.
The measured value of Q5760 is -1.3 Ang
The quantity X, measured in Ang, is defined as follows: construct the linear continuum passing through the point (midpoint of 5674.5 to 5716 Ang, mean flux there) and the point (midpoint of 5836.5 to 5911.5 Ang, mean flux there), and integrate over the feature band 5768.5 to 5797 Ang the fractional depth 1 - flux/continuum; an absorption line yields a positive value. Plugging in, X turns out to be 2.3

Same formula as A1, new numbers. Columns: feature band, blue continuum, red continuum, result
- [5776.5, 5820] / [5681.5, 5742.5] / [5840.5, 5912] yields 1.89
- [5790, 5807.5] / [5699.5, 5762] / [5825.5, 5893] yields 0.42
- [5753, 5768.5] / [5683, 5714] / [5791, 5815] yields -1.89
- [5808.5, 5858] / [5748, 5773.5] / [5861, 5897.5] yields 0.40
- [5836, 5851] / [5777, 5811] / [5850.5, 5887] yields -0.60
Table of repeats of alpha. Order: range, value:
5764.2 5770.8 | 94.3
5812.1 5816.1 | 87.1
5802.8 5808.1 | 86.6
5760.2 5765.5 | 104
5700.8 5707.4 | 90.9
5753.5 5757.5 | 107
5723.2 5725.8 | 91.7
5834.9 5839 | 99.4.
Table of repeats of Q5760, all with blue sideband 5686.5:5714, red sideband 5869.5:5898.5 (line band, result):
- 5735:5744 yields -0.3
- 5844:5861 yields 0.5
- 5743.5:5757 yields -1.7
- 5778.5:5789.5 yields 1.7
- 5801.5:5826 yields -0.7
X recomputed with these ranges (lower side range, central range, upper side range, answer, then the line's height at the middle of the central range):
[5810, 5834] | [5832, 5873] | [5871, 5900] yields 0.07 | 93.1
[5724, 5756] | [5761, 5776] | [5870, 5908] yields 0.89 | 97.9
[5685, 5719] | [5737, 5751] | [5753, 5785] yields -0.91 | 92.8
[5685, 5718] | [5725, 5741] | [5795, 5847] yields -0.65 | 93.6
